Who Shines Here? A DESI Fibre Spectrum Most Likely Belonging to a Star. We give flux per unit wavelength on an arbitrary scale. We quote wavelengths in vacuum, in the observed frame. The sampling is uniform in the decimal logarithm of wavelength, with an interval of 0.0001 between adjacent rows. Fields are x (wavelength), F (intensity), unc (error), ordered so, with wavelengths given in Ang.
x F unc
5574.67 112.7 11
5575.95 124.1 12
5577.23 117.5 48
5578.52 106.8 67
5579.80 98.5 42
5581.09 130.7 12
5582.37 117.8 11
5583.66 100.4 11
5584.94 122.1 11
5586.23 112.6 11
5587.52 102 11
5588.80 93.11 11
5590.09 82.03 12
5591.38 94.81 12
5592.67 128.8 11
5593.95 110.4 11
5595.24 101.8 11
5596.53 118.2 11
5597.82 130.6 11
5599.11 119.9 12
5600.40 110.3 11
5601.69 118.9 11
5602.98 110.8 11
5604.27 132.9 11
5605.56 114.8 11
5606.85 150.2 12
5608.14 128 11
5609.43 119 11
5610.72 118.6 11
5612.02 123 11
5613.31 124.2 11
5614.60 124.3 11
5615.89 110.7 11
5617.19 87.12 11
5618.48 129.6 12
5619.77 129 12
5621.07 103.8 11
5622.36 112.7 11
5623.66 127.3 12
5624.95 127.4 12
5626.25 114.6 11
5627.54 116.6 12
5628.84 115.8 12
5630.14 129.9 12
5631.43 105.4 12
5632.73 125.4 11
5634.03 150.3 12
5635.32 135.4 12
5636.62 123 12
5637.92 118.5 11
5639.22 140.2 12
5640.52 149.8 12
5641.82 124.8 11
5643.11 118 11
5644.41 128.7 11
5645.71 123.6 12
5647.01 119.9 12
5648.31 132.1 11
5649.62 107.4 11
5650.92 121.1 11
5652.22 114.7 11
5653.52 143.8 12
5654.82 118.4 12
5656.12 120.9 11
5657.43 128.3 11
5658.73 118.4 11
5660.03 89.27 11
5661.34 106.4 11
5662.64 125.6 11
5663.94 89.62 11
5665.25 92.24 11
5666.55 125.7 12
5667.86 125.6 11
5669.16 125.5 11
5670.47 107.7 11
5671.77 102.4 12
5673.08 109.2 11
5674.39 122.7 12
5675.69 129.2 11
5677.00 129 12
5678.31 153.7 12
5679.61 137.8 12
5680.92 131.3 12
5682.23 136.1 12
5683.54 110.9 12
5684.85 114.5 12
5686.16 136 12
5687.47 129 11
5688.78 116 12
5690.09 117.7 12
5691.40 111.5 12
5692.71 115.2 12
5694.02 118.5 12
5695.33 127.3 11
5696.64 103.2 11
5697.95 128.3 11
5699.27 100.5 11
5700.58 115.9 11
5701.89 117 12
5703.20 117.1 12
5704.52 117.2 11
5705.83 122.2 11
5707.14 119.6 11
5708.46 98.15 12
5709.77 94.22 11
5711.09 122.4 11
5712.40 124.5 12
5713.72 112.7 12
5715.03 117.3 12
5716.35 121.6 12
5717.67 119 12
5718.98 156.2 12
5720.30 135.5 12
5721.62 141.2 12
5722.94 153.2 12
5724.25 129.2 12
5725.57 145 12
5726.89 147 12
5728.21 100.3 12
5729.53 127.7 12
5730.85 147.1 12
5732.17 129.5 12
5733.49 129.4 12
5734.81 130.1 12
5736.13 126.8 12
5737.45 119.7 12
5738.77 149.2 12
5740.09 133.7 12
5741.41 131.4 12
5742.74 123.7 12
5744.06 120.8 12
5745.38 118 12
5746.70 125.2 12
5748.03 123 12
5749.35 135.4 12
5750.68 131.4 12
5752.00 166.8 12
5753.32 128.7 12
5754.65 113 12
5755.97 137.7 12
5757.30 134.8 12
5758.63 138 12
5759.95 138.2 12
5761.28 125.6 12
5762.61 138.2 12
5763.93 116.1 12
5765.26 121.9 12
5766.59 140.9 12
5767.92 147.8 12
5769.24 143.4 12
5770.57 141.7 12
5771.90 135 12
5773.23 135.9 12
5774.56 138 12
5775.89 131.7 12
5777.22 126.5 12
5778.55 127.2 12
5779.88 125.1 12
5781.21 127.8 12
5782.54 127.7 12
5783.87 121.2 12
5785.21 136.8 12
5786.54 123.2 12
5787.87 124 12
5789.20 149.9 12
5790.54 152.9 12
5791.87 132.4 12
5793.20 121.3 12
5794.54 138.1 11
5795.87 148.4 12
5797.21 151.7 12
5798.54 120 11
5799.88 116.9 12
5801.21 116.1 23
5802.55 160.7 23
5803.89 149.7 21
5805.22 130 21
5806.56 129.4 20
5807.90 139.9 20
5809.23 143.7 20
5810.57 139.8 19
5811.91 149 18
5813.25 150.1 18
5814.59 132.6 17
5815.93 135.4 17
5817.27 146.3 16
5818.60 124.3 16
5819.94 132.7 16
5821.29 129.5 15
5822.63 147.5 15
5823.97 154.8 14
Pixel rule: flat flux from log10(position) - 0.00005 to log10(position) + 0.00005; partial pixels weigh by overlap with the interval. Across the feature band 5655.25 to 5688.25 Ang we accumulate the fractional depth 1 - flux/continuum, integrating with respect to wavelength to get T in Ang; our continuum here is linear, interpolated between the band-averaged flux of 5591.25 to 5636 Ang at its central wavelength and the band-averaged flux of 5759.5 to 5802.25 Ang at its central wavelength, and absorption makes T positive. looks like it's 1.27 Ang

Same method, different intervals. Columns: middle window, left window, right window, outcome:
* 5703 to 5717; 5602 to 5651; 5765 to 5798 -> 1.55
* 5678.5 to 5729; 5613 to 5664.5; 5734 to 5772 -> 1.74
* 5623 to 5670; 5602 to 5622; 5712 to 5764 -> 0.63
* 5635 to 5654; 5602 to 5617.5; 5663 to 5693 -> -0.90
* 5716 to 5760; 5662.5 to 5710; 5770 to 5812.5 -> -2.16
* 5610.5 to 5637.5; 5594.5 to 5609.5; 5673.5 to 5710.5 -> 0.08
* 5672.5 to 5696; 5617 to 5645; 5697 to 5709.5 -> -1.61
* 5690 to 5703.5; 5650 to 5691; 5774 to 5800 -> 0.81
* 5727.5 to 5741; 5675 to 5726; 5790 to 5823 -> -0.15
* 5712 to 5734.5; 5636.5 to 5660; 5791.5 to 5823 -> -0.25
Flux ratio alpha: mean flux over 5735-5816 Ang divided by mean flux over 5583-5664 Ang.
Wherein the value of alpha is 1.12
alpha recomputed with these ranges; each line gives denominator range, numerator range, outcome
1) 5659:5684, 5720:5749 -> 1.11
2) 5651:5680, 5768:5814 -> 1.14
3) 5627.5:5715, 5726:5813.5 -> 1.11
